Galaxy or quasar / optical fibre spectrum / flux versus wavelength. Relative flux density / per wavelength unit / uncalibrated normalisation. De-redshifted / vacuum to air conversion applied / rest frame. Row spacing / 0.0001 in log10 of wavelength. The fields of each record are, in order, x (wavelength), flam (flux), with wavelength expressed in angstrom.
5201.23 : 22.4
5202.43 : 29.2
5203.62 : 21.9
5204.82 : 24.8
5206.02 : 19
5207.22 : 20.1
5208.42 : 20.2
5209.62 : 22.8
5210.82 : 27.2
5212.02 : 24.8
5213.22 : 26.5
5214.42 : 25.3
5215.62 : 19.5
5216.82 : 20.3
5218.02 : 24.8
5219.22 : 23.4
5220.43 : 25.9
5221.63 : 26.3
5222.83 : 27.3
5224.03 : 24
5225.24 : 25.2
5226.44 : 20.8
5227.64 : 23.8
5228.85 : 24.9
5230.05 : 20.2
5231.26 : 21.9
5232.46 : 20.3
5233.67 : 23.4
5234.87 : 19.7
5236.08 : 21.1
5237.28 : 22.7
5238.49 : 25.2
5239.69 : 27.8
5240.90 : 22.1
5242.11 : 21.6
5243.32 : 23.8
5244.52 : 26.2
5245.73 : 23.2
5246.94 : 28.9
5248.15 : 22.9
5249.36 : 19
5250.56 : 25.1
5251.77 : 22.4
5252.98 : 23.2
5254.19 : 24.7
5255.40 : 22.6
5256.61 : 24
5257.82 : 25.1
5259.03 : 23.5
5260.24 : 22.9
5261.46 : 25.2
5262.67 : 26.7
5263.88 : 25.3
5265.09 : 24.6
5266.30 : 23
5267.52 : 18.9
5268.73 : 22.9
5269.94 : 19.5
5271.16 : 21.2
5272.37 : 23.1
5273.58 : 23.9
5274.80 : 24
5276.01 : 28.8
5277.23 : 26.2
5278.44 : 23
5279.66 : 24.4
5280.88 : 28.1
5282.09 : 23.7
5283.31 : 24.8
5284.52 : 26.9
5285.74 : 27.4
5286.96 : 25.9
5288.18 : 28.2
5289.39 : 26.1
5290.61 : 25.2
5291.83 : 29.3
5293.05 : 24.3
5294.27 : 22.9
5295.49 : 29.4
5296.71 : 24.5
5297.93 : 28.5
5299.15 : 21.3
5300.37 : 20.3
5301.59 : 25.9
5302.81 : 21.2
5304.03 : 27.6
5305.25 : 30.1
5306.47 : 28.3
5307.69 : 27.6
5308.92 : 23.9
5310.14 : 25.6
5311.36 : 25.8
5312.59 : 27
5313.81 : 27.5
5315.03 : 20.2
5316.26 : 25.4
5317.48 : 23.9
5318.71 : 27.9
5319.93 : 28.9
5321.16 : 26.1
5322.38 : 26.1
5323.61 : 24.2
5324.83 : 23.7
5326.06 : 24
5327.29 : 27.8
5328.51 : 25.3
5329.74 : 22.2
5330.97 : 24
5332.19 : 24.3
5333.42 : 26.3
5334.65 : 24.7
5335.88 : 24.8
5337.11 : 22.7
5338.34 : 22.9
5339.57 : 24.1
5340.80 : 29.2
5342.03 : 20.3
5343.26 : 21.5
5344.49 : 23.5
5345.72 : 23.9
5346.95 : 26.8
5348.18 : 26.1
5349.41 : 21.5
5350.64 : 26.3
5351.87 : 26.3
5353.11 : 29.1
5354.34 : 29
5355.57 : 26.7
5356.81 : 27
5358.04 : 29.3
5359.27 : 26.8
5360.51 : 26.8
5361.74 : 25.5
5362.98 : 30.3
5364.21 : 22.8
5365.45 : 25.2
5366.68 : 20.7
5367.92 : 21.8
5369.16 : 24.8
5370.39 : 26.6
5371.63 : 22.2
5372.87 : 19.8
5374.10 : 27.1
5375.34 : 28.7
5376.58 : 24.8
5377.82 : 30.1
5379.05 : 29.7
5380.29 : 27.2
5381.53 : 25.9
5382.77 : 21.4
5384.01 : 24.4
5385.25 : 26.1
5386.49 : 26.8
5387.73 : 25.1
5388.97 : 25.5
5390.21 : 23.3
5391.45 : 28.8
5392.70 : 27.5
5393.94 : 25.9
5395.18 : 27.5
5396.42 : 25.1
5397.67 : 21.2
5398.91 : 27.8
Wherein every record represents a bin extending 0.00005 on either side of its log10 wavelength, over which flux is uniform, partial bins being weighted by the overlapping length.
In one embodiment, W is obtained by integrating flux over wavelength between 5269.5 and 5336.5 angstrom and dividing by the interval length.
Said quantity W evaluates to 25.3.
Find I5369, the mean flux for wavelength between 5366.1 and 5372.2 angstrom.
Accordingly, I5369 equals 23.2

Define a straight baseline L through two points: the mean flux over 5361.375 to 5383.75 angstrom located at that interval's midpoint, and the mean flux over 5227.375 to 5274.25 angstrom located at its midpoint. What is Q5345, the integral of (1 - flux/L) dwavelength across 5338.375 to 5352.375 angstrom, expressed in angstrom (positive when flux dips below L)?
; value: 0.2 angstrom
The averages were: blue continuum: 23.2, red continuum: 25.2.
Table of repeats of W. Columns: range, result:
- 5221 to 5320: 24.5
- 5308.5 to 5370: 25.2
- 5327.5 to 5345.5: 24.1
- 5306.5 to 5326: 25.6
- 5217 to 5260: 23.6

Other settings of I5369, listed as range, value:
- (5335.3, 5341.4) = 24.7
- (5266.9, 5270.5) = 20.4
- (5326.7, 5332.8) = 24.7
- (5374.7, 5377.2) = 26.7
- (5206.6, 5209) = 20.1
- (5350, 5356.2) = 27.4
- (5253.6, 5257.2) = 23.8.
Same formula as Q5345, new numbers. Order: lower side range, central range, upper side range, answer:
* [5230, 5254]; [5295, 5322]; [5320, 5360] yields -1.3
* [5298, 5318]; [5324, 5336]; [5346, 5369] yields 0.4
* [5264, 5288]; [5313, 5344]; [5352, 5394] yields 0.6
